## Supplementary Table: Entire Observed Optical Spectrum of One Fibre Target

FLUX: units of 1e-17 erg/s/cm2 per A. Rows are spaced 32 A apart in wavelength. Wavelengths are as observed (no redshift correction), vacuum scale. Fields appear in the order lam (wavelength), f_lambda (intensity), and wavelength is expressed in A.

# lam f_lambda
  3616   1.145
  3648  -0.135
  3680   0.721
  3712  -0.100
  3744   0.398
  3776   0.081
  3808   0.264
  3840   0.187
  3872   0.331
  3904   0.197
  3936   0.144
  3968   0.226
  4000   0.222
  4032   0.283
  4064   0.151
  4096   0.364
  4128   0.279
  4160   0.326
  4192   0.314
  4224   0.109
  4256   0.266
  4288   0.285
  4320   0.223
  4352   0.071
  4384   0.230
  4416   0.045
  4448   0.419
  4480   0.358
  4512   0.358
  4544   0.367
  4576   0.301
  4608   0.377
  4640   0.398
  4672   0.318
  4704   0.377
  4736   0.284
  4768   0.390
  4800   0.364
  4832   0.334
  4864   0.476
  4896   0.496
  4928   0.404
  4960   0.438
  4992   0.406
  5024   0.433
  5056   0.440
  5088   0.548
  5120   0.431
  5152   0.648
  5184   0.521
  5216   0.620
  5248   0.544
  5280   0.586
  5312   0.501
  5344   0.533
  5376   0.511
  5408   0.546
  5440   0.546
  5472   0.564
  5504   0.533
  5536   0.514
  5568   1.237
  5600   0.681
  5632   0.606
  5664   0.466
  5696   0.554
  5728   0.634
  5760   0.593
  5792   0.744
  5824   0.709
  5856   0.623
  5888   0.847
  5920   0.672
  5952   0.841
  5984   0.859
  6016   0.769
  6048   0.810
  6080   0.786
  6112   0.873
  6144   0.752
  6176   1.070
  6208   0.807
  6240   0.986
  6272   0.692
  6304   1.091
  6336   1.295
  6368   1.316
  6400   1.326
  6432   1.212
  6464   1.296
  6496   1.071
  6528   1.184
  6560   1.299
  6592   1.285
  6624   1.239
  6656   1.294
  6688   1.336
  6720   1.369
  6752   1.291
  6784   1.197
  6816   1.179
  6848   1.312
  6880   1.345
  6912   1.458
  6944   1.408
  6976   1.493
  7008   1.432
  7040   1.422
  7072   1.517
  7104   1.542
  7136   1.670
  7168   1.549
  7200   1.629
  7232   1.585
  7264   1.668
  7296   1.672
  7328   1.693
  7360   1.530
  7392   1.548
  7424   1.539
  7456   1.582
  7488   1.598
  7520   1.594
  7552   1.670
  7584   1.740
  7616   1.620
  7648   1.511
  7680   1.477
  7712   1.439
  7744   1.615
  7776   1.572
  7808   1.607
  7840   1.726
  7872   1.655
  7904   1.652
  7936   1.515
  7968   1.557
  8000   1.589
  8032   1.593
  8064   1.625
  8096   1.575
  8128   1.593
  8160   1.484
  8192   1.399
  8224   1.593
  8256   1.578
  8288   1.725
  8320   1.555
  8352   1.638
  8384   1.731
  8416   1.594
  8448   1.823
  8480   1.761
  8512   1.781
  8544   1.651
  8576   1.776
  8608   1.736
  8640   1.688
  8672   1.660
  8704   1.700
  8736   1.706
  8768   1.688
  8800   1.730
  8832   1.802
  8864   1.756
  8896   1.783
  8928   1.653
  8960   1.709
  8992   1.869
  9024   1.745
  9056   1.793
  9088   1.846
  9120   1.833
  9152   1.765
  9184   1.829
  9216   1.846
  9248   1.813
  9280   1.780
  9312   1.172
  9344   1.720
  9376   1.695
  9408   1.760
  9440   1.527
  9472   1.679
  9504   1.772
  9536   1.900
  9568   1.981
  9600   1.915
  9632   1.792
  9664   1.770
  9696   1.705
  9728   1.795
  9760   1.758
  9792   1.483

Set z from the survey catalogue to 0.58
